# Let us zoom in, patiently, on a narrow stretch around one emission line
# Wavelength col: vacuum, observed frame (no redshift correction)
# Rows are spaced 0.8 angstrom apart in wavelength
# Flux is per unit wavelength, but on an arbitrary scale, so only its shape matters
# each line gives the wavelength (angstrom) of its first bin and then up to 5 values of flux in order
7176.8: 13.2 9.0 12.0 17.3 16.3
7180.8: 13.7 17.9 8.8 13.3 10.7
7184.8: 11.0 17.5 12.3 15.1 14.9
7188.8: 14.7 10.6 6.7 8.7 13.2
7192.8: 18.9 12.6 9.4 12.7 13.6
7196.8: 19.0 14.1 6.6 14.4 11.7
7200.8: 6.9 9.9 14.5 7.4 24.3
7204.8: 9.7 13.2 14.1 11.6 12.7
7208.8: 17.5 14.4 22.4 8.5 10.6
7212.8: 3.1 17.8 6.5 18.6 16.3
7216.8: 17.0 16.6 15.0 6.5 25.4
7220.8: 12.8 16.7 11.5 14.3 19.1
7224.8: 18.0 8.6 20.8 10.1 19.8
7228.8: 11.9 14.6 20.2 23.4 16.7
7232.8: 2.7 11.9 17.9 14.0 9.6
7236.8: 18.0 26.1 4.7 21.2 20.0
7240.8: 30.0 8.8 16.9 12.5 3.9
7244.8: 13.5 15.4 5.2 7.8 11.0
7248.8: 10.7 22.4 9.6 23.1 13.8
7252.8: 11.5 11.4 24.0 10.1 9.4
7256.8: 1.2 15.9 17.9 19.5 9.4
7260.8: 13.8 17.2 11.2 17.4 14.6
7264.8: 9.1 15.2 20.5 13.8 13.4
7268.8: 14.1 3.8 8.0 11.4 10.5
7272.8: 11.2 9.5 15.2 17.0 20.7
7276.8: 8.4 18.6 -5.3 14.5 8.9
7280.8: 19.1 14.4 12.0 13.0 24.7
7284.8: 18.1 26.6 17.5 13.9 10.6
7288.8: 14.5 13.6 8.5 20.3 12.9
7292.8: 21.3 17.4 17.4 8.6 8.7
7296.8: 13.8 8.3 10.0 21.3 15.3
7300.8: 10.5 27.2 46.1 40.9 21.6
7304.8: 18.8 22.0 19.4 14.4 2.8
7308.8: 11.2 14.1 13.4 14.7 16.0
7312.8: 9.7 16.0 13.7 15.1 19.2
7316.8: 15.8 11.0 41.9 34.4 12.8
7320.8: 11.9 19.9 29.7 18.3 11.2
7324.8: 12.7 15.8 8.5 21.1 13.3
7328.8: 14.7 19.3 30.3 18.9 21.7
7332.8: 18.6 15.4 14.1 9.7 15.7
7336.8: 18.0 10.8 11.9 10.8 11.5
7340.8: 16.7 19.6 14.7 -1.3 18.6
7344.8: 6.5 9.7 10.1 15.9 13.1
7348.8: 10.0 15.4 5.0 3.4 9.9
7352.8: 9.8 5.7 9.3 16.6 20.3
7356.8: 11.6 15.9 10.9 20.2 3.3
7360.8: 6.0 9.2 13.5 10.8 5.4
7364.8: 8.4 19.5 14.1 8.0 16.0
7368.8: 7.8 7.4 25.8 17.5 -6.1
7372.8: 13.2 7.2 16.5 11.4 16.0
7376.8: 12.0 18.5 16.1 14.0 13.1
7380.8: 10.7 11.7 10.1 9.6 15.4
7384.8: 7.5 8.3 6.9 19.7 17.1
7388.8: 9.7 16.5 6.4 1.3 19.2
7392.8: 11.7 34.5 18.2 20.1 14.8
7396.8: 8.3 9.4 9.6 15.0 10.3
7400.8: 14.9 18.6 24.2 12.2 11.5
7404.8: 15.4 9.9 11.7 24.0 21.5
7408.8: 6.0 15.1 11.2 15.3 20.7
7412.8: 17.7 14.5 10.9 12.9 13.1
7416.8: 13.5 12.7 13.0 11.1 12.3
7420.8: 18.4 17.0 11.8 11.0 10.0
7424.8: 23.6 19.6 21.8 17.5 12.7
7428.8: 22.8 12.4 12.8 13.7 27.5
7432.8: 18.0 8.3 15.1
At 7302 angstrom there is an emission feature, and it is [S II]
